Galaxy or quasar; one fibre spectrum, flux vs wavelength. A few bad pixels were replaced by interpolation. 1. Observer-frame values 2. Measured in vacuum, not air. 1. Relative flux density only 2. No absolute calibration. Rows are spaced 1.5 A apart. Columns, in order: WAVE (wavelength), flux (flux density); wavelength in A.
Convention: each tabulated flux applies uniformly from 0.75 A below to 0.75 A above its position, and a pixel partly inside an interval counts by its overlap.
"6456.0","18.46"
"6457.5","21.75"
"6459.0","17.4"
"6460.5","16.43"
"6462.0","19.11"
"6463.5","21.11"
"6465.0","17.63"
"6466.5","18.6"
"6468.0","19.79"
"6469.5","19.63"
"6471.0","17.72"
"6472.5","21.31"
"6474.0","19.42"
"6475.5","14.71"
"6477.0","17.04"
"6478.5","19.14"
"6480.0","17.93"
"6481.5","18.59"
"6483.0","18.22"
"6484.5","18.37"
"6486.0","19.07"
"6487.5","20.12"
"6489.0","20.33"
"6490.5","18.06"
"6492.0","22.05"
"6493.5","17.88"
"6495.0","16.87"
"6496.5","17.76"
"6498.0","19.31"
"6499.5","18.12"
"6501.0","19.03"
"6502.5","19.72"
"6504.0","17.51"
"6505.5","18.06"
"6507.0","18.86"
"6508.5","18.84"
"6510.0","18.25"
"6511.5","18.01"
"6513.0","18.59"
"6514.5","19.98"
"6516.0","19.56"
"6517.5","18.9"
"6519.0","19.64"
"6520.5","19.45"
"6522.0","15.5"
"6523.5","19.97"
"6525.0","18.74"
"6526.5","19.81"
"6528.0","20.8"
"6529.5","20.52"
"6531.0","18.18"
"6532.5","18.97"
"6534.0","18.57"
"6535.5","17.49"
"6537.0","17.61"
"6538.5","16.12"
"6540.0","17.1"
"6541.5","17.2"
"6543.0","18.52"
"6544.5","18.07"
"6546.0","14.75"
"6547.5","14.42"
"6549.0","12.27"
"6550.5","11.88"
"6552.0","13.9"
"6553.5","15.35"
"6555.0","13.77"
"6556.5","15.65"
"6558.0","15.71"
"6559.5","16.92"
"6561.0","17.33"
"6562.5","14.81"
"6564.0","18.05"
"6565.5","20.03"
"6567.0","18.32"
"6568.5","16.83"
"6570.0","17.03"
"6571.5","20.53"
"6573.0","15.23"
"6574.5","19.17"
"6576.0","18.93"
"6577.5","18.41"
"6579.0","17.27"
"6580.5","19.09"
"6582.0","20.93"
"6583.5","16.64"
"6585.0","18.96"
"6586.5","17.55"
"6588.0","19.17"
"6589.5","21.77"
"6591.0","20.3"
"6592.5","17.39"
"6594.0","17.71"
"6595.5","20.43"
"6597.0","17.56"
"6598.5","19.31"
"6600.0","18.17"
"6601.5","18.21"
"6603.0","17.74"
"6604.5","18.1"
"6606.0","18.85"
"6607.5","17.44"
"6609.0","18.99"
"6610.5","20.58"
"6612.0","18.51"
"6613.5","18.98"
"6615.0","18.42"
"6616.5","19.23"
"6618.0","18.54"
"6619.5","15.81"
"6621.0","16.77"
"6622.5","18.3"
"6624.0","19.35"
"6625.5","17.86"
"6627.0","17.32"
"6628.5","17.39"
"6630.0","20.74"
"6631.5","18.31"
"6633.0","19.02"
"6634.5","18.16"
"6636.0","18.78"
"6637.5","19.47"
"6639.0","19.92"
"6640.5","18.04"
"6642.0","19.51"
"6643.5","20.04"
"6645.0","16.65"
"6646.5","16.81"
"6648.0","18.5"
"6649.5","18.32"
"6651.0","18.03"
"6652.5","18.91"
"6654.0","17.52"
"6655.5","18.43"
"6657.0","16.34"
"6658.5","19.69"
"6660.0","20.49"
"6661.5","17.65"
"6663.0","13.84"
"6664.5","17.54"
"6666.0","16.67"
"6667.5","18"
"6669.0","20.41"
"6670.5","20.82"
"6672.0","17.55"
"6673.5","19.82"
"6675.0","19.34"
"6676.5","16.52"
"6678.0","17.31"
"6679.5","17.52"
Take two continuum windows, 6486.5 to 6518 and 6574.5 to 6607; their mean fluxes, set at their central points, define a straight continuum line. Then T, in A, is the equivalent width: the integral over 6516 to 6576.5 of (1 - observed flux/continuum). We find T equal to 4.7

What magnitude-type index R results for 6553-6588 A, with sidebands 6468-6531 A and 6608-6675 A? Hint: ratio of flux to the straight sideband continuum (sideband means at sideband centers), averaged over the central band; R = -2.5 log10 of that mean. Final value 0.06 mag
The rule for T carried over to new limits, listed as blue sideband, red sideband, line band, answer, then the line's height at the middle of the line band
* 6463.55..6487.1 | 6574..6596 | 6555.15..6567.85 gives 1.27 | 18.8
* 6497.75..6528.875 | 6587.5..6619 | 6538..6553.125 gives 2.77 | 18.9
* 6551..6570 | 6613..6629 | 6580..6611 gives -2.67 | 17.3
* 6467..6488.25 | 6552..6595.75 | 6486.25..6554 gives 0.94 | 18.3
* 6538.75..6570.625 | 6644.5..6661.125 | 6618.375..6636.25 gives -0.52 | 17.6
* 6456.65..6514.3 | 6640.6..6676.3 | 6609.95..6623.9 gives 0.01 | 18.4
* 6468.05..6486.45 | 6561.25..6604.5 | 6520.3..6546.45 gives 0.33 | 18.4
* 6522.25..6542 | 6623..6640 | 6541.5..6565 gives 3.81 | 18.5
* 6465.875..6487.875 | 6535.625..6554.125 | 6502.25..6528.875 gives -3.09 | 16.9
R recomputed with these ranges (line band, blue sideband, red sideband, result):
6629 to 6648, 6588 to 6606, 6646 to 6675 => -0.02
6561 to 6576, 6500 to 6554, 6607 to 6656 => 0.01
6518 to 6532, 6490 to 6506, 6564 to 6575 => -0.04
